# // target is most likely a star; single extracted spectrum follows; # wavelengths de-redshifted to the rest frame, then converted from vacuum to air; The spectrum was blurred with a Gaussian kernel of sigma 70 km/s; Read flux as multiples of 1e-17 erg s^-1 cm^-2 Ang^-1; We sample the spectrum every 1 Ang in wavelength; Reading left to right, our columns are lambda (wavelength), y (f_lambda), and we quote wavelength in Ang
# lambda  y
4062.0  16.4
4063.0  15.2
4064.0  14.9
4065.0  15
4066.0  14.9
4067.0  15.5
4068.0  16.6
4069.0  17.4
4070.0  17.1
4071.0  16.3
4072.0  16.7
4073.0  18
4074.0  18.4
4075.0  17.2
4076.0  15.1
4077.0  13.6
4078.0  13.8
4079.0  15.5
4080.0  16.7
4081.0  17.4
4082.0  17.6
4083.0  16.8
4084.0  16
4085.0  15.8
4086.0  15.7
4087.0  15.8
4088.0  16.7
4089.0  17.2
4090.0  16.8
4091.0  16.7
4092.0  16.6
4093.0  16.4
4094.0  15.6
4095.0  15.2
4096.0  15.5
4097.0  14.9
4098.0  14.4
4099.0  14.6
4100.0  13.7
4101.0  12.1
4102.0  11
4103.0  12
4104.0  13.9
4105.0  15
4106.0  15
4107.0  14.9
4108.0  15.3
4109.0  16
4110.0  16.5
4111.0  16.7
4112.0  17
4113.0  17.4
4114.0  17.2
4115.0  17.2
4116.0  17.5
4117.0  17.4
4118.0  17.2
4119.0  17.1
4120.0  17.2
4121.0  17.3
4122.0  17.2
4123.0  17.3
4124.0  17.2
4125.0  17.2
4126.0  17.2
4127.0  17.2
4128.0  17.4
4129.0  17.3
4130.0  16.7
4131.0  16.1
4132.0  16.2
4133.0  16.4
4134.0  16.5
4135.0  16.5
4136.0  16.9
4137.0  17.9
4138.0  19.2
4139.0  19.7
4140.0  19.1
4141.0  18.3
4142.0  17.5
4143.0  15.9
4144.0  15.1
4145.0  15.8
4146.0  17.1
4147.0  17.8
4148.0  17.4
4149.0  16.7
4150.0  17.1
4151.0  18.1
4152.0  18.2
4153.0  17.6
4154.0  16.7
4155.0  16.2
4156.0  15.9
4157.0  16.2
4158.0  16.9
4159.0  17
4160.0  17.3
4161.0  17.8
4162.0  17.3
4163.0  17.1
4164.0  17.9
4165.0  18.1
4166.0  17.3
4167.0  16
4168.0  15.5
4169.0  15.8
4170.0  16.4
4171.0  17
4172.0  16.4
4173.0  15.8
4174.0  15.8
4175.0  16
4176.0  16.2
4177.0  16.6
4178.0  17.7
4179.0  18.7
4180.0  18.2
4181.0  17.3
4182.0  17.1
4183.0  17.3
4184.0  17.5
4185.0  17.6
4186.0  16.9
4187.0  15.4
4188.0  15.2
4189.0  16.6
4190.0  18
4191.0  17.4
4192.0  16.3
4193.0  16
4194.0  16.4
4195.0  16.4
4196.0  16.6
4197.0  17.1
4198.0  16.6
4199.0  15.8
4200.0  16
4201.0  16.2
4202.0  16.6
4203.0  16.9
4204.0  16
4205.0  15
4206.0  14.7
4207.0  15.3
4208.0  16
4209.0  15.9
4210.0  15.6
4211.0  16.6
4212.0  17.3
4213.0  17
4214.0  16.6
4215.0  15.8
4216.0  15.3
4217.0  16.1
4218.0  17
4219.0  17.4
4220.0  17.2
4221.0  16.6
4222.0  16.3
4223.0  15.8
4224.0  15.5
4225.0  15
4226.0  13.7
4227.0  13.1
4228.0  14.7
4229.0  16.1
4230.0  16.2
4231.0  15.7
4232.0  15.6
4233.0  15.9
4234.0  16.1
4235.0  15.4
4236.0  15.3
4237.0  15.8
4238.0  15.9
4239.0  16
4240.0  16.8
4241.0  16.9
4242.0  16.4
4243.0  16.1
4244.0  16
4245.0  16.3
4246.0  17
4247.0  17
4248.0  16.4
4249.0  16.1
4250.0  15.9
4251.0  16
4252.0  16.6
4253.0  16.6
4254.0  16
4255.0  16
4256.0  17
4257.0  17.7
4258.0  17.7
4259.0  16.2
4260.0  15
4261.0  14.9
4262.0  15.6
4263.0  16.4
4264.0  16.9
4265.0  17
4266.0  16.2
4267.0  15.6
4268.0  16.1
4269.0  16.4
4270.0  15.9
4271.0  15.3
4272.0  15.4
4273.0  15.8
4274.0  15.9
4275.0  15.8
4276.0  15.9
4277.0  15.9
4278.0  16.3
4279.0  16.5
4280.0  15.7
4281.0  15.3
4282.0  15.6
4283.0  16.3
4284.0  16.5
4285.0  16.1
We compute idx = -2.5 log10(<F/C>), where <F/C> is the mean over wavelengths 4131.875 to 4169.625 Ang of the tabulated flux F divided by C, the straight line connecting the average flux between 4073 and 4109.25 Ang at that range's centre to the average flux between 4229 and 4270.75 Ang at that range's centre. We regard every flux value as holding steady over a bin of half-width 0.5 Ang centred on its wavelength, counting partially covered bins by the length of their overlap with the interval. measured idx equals -0.09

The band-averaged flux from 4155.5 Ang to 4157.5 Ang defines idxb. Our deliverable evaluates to 16.1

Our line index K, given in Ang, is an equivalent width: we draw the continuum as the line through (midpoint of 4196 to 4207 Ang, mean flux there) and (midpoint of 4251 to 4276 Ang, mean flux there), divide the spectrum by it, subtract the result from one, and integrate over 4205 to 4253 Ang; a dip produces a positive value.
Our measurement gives 0.3 Ang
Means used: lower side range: 16.1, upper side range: 16.2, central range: 16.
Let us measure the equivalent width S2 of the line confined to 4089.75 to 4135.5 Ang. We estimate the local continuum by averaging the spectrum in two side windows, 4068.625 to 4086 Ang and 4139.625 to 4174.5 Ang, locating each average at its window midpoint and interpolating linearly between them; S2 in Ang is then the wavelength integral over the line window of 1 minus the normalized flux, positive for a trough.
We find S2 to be 1.7 Ang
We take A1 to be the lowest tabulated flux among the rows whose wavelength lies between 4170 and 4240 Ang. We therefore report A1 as 13.1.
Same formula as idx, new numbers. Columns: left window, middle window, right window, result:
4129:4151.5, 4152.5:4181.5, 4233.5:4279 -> 0.006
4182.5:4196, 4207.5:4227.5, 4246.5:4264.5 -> 0.037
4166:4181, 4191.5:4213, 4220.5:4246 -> 0.002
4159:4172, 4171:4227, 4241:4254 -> 0.022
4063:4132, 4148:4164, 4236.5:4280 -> -0.064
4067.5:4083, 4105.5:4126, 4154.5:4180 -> -0.011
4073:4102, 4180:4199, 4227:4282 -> -0.056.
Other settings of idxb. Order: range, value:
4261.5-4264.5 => 16.3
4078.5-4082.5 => 16.8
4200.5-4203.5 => 16.6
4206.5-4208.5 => 15.7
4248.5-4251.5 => 16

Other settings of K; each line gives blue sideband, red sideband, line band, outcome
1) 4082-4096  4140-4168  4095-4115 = 1.83 Ang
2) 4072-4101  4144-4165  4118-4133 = -0.39 Ang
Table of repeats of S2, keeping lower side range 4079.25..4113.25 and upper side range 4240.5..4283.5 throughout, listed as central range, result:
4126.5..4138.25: -1.0 Ang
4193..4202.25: -0.3 Ang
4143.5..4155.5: -0.9 Ang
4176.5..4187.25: -1.0 Ang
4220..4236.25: 0.6 Ang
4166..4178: -0.3 Ang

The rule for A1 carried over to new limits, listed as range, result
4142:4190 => 15.1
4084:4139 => 11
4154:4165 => 15.9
